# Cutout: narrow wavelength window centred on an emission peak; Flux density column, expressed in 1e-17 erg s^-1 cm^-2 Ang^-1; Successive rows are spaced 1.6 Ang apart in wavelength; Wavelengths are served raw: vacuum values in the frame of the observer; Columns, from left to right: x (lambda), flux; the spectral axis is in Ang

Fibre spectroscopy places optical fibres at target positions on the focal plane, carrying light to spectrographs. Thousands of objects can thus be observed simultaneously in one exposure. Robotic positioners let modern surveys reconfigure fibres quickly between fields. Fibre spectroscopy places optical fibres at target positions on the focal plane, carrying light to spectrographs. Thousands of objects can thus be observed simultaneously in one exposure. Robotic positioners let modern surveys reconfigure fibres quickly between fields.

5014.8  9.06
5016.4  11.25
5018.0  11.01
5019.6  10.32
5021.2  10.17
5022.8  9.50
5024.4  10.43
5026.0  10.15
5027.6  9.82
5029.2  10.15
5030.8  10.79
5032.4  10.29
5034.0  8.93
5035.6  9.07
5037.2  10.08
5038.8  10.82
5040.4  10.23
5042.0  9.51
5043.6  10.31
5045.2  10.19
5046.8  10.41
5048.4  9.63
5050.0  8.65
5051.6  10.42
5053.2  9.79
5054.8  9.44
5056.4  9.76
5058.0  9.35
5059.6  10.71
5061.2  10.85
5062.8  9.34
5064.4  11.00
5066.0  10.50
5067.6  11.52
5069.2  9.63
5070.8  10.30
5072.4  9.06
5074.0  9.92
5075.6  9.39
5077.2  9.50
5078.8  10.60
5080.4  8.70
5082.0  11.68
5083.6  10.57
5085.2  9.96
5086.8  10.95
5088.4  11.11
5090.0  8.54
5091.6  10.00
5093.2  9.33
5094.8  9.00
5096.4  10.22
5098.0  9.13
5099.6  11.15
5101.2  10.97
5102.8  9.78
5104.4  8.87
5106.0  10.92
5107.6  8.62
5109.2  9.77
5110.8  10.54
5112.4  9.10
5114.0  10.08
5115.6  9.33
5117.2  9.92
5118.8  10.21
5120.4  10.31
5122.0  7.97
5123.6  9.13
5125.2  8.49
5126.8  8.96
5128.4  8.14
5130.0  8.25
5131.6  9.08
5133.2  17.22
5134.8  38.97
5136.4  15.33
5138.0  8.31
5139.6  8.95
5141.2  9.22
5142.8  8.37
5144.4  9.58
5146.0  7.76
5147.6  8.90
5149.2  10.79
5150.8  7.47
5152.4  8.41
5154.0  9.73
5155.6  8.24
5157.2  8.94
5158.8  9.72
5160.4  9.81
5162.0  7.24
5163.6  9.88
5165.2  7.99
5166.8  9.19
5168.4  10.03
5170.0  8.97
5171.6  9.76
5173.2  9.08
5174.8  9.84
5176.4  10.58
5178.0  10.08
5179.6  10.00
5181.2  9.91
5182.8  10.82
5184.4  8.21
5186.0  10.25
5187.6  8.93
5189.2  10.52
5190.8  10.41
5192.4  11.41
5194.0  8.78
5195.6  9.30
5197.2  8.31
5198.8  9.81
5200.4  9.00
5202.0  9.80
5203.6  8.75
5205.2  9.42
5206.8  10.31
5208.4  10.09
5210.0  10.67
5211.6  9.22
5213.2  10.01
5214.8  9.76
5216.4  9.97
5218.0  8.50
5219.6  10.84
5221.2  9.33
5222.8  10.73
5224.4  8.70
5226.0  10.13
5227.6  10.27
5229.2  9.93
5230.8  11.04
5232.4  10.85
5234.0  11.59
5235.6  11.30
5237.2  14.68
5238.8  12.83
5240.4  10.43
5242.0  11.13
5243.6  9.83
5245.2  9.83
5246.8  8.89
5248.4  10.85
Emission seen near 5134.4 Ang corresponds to Hbeta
